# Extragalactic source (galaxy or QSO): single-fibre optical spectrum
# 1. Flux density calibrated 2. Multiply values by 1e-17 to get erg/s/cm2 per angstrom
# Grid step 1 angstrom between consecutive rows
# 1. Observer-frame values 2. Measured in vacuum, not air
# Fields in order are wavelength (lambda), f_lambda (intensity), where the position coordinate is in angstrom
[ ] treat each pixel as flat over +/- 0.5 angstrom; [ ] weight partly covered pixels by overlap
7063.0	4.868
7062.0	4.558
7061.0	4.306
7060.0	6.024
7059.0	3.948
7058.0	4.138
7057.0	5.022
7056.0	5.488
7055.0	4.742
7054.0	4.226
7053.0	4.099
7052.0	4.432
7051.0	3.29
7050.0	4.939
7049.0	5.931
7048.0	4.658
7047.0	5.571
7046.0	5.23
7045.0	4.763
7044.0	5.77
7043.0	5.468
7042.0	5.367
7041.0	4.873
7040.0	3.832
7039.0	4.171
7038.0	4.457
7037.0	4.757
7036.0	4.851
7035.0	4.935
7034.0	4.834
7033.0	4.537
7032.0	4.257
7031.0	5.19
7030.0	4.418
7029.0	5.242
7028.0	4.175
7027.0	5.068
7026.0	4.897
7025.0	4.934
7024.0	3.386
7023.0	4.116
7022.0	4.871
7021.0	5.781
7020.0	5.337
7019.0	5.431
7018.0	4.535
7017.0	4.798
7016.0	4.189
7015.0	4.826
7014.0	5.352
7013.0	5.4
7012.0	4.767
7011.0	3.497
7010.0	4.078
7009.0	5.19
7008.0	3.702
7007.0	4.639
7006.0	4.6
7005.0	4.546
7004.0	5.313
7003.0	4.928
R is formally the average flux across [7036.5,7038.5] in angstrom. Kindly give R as 4.61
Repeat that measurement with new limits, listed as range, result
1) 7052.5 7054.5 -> 4.16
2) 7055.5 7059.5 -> 4.65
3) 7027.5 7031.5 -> 4.76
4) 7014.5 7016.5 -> 4.51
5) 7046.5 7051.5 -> 4.88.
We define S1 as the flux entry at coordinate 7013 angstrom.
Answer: 5.4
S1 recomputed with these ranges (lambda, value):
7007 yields 4.639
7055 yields 4.742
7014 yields 5.352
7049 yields 5.931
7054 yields 4.226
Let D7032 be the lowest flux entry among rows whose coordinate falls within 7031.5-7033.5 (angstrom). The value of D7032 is 4.257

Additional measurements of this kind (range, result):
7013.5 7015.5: 4.826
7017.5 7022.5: 4.535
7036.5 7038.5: 4.457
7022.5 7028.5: 3.386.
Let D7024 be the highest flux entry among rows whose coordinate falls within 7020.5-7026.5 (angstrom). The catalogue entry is 5.781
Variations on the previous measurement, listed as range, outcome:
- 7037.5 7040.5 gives 4.457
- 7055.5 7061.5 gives 6.024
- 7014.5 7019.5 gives 5.431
